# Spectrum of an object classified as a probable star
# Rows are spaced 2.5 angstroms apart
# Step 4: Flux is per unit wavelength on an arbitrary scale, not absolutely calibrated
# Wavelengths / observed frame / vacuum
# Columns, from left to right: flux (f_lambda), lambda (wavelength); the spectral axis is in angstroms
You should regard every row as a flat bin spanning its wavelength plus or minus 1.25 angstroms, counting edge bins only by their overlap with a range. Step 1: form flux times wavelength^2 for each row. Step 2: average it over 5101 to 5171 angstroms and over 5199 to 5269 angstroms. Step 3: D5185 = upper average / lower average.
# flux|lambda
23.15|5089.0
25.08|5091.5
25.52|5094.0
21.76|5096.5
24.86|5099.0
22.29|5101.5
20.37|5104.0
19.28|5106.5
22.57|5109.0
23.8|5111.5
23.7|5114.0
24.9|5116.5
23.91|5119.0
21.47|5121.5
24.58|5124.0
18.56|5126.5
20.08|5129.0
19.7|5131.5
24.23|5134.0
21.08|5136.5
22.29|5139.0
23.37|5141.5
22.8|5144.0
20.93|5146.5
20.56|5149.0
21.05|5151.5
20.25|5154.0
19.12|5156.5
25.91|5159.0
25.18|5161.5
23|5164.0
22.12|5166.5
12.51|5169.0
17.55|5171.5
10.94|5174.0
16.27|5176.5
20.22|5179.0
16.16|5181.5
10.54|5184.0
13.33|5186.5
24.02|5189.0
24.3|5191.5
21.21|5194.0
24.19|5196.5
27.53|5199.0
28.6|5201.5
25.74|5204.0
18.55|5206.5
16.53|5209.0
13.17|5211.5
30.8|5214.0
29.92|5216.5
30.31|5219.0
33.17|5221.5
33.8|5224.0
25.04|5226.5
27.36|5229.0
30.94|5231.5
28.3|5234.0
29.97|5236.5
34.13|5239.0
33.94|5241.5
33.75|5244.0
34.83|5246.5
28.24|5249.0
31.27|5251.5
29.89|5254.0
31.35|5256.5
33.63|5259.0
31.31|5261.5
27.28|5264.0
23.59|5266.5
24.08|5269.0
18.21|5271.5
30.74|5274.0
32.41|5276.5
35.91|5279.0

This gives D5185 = 1.4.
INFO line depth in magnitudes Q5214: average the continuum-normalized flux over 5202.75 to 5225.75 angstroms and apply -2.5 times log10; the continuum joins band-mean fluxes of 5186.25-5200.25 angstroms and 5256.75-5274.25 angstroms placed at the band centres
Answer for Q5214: -0.06 mag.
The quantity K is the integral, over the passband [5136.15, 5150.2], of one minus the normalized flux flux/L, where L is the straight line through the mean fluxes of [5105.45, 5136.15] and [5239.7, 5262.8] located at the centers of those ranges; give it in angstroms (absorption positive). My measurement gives 1.2 angstroms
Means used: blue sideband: 22.2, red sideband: 32.1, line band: 21.9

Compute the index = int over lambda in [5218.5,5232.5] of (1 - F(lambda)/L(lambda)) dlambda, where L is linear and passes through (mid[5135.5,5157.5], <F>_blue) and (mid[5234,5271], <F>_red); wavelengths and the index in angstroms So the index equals -1.1 angstroms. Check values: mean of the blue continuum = 21.3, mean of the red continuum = 30.2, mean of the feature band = 30.1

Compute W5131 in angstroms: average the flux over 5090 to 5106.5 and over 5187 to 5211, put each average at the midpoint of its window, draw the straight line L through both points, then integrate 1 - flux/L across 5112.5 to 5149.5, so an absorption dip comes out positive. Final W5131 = 1.2 angstroms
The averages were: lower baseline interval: 23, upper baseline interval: 22.8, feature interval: 22.2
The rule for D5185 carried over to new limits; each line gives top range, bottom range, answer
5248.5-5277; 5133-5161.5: 1.34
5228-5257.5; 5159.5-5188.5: 1.83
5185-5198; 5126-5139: 1.04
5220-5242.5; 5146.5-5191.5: 1.66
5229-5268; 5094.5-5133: 1.46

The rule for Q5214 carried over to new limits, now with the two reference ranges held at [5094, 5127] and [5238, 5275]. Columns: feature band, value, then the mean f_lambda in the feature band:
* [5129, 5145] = 0.09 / 22.1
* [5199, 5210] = 0.18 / 23.1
